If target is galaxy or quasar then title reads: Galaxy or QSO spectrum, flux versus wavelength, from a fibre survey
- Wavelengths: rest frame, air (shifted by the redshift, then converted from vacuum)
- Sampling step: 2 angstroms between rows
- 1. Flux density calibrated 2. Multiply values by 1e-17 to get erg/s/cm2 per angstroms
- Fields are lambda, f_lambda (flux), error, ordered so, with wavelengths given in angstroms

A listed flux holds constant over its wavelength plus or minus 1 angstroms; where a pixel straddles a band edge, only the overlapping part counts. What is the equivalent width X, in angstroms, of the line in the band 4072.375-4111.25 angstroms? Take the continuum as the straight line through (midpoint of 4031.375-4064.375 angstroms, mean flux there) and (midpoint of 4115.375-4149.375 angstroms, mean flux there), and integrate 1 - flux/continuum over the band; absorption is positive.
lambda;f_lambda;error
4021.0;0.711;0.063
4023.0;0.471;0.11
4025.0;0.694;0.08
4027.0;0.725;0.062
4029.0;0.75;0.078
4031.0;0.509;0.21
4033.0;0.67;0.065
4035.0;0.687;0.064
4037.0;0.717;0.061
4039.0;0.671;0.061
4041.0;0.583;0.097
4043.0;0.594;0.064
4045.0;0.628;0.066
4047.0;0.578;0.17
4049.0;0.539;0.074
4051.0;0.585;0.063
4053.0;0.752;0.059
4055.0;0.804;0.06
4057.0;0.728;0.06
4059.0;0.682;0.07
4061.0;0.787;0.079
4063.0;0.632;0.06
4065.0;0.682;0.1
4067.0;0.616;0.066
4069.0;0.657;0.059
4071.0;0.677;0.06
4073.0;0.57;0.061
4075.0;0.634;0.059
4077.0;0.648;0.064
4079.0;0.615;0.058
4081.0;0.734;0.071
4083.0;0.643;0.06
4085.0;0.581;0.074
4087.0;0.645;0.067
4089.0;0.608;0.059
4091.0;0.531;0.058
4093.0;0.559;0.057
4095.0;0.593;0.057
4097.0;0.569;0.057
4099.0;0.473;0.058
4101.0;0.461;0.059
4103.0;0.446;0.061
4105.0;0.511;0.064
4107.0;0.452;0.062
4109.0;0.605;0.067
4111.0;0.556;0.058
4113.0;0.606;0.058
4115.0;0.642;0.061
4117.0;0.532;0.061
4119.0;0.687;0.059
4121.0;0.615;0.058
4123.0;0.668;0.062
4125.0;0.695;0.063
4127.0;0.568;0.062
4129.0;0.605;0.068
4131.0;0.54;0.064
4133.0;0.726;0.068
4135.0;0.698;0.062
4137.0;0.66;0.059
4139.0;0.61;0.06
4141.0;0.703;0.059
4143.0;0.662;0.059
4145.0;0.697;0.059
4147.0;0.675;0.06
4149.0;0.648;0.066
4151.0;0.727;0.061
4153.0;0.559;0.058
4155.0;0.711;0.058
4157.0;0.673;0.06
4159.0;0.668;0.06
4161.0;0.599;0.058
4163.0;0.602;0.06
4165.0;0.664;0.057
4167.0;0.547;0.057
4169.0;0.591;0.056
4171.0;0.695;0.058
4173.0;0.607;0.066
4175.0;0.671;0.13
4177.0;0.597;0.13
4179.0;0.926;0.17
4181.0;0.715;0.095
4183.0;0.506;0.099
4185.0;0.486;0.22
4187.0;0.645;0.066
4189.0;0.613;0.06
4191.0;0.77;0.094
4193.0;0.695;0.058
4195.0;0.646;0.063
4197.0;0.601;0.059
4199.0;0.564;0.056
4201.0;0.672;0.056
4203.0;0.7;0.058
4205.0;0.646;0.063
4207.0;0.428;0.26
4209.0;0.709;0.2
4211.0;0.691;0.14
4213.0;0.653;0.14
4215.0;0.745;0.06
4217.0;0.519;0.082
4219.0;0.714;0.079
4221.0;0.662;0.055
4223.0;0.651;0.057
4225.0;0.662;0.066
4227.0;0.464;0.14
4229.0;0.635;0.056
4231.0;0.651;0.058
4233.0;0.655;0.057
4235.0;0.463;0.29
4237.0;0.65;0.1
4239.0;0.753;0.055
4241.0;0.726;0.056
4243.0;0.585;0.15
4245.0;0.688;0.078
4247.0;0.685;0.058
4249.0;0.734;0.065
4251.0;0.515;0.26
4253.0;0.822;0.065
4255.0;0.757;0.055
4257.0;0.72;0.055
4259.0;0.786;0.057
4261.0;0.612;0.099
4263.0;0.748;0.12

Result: 4.9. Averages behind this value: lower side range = 0.662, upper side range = 0.646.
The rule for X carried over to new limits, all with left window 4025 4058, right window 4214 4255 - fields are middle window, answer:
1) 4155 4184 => 0.20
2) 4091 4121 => 4.81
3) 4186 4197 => -0.24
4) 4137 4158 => -0.37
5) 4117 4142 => 0.46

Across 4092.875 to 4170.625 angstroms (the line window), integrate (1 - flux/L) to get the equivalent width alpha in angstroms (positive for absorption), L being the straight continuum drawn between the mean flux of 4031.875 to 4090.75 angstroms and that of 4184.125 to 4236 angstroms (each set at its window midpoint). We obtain 3.51 angstroms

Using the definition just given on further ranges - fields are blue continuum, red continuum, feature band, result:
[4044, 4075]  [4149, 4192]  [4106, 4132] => 2.2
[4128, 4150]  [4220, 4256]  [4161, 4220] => 1.2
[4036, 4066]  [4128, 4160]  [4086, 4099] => 1.7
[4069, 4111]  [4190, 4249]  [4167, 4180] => -1.0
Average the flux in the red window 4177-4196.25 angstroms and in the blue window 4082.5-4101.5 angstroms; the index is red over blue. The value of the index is 1.17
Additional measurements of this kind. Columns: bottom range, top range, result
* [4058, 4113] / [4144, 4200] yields 1.08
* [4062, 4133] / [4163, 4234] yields 1.07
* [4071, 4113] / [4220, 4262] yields 1.15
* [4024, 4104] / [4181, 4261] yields 1.03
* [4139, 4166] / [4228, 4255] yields 1.01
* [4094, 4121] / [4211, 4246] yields 1.16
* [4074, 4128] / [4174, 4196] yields 1.12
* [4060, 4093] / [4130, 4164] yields 1.03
